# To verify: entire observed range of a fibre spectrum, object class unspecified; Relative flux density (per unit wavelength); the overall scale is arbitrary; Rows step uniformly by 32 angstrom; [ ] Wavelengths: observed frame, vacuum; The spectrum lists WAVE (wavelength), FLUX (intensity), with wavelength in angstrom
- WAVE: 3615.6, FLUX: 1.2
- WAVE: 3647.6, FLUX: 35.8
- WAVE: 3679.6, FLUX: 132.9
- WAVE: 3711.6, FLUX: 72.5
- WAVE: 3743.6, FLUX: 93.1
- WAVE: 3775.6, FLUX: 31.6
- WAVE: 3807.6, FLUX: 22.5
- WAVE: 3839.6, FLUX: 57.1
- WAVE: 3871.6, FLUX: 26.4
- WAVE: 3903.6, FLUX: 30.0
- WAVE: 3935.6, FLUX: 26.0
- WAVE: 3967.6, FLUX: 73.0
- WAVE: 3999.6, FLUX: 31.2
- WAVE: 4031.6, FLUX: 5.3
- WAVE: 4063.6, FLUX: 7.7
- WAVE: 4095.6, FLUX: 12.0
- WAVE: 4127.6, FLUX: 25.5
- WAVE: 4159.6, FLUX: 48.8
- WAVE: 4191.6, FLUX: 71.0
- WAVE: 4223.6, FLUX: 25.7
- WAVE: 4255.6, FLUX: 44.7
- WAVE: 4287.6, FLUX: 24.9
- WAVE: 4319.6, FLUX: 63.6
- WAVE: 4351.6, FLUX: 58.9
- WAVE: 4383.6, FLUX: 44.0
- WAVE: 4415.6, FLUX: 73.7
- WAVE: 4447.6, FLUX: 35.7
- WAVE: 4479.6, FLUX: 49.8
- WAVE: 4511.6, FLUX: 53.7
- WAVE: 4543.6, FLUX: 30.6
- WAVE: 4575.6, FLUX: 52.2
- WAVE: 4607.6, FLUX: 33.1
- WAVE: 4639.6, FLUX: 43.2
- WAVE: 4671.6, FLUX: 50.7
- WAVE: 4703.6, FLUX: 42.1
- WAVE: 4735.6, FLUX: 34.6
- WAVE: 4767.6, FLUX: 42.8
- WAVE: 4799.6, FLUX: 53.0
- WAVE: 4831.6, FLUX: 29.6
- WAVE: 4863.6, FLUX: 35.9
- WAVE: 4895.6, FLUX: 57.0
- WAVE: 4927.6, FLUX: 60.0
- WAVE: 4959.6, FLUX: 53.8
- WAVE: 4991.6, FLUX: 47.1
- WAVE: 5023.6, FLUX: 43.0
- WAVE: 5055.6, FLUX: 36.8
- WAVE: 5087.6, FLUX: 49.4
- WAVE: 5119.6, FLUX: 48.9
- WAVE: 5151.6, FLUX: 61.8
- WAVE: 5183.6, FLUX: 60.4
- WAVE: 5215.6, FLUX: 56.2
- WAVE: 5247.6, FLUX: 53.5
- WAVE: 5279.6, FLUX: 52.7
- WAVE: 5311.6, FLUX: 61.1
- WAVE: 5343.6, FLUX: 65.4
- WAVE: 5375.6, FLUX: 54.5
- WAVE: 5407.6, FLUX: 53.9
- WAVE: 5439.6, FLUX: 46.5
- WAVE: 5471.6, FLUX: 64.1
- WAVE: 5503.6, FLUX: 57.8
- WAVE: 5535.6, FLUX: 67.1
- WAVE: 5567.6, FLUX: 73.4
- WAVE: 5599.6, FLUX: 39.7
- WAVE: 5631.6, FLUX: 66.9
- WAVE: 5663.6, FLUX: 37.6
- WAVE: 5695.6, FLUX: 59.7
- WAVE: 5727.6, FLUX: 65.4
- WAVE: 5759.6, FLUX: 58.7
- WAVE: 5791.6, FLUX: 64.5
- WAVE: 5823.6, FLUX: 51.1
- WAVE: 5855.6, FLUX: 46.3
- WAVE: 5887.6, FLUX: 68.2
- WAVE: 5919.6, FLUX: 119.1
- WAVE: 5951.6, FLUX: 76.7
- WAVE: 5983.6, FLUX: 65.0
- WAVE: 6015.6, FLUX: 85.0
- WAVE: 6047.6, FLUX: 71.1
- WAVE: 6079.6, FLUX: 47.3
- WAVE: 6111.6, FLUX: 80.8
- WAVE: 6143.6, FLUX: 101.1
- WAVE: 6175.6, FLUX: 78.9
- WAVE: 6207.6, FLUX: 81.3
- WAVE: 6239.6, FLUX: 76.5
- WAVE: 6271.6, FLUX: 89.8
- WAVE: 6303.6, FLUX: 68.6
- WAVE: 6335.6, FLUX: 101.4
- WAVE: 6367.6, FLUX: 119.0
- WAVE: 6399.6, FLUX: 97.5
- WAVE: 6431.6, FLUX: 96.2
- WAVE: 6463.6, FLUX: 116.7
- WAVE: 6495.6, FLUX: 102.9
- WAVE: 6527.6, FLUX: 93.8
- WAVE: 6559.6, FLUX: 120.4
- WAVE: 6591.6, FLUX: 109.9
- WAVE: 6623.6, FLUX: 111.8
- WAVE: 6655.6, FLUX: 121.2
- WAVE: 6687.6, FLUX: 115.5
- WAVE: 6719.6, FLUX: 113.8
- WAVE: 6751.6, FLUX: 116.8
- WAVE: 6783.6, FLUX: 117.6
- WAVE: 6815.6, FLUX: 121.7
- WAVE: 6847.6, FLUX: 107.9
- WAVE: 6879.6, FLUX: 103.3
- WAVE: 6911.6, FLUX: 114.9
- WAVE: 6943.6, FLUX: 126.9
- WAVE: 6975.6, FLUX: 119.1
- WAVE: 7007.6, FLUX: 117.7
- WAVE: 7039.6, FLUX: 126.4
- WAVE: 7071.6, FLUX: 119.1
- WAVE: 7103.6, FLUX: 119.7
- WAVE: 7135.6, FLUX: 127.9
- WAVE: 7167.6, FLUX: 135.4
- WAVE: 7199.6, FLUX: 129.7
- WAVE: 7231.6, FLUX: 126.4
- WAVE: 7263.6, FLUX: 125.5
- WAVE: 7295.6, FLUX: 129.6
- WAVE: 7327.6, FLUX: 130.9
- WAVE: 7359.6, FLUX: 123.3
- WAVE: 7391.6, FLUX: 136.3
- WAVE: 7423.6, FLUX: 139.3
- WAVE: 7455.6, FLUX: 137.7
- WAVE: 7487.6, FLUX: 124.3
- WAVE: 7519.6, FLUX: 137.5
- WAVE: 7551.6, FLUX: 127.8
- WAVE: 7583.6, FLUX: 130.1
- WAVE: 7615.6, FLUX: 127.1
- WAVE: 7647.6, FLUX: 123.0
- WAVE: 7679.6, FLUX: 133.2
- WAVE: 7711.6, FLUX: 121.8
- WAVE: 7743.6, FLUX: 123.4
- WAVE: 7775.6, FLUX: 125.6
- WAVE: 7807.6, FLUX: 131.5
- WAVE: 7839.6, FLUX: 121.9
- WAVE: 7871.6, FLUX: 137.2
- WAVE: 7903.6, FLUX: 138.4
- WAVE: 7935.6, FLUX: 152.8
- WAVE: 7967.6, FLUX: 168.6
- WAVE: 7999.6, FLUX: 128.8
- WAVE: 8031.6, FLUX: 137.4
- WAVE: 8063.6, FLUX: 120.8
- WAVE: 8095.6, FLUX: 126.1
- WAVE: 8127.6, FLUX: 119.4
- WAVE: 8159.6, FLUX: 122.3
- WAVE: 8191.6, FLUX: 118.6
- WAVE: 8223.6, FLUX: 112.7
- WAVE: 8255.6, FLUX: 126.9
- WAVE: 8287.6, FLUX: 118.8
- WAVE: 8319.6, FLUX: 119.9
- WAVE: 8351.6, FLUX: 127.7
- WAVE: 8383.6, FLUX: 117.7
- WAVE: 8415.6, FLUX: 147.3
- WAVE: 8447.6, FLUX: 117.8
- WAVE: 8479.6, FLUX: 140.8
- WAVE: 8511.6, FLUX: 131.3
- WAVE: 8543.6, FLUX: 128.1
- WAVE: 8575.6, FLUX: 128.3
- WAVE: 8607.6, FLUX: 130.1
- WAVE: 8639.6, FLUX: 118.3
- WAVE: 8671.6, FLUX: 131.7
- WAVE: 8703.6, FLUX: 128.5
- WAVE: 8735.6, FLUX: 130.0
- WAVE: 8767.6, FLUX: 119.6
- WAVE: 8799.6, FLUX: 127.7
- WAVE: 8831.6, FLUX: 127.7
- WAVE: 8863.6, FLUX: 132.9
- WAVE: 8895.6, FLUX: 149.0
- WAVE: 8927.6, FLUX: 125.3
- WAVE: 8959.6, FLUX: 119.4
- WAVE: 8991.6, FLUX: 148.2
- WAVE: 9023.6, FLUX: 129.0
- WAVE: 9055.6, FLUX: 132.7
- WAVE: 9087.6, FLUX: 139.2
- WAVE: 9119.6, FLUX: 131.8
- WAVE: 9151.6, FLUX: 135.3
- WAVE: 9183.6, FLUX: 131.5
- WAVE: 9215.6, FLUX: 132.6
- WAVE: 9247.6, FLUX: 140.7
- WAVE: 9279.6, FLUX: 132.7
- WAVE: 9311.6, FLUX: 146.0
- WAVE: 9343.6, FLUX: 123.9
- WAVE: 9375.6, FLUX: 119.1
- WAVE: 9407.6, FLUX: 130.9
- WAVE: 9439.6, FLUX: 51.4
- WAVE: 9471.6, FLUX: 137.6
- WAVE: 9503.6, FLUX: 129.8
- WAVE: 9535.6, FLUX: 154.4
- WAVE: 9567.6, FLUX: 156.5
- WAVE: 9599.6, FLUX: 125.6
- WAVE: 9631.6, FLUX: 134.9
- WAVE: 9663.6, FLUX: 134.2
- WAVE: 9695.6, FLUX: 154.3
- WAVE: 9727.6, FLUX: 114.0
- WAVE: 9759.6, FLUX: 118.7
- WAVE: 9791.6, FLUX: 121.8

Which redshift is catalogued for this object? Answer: 0.59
